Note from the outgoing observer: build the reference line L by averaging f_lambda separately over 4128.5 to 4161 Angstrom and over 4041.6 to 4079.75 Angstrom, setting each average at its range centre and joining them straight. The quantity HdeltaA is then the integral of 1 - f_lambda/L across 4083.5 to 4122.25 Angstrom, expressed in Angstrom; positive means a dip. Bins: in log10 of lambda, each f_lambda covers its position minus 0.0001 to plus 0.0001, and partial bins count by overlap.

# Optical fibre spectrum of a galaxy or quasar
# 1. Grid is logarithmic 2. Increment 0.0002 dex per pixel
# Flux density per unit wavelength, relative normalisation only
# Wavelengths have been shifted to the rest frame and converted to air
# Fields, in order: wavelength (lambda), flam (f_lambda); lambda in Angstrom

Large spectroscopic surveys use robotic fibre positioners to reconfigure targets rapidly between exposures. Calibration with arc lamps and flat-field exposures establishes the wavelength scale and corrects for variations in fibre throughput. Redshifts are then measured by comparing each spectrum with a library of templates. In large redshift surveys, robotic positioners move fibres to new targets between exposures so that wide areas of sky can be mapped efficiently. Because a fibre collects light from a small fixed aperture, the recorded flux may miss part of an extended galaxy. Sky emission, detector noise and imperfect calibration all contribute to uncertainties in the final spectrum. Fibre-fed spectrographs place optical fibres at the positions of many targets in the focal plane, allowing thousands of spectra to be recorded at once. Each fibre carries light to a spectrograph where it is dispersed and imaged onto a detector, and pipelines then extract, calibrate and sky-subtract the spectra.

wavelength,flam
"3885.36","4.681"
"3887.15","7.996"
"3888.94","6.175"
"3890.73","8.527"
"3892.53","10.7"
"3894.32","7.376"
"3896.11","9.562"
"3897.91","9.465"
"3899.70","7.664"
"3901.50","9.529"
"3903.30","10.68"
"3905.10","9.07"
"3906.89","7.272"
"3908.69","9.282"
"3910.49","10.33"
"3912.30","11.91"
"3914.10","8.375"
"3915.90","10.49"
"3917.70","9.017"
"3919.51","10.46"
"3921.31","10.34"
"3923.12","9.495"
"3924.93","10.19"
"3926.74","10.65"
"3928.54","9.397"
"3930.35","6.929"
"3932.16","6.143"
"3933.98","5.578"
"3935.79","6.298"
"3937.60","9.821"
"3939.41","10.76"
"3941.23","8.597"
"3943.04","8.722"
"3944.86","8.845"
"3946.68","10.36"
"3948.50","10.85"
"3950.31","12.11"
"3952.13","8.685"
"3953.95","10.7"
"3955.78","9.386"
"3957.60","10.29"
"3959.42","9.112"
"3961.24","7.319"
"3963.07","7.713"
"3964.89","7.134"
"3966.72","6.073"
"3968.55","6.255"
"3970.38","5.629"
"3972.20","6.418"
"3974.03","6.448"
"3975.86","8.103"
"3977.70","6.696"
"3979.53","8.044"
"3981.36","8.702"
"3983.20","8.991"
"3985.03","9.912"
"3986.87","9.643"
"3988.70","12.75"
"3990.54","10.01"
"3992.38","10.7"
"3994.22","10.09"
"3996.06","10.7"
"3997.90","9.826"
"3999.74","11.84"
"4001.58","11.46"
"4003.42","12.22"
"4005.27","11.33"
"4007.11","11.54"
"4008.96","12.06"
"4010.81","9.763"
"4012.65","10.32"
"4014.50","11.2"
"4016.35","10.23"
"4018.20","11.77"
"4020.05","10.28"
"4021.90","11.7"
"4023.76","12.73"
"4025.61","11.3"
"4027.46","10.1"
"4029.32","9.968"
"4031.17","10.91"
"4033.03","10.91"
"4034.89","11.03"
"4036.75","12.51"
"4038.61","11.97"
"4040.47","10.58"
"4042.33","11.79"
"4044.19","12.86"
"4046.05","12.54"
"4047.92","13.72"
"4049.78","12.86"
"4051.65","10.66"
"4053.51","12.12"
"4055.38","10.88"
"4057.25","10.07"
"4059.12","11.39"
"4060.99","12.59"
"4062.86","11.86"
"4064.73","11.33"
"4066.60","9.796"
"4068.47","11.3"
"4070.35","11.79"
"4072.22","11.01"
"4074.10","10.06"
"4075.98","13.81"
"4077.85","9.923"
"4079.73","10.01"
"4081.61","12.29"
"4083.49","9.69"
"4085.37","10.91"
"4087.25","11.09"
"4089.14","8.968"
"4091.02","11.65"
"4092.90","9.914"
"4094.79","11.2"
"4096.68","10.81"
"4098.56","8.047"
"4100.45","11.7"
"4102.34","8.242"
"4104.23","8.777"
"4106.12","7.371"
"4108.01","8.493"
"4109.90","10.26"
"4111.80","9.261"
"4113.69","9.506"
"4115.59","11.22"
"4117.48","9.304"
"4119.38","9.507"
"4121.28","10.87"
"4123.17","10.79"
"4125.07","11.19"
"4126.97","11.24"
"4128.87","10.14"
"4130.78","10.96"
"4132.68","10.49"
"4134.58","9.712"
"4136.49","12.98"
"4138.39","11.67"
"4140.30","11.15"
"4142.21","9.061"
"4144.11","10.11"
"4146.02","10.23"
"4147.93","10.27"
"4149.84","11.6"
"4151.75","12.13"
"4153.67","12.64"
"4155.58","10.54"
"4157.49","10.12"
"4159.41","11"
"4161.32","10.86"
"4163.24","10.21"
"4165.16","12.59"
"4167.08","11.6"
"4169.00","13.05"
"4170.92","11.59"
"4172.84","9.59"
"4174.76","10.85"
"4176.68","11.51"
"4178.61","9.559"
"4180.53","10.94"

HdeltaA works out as 4.8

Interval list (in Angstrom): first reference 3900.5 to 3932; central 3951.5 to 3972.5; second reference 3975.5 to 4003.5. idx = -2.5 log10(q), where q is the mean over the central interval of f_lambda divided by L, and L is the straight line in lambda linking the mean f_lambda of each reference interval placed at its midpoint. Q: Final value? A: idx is 0.23 mag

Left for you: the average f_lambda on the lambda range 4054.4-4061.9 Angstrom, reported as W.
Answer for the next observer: 11.2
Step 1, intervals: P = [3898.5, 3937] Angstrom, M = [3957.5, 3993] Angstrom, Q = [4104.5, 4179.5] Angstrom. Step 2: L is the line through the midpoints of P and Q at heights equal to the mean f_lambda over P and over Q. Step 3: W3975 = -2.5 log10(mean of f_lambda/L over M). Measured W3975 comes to 0.15 mag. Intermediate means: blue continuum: 9.01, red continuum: 10.6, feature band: 8.23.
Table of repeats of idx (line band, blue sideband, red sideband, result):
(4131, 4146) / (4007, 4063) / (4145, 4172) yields 0.06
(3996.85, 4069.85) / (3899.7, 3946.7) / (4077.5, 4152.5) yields -0.16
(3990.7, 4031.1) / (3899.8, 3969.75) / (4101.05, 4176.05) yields -0.15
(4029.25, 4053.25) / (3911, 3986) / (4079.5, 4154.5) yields -0.22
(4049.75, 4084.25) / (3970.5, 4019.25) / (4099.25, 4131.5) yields -0.13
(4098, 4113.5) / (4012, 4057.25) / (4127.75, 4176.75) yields 0.23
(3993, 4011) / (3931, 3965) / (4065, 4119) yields -0.18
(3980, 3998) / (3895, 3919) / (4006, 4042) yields 0.05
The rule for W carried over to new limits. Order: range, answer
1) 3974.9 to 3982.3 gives 7.87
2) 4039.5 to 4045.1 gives 11.7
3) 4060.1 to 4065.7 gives 11.9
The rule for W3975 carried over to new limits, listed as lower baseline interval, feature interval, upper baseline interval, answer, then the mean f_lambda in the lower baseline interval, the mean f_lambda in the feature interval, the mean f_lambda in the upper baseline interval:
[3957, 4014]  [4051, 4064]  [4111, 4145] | -0.151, 9.28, 11.4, 10.5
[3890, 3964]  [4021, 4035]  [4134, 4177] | -0.106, 9.22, 11.1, 11.1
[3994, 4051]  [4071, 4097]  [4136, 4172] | 0.047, 11.4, 10.8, 11.2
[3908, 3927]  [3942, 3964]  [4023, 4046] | 0.103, 10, 9.5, 11.4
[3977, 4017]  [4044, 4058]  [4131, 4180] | -0.129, 10.4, 11.9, 11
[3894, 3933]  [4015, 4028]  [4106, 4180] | -0.128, 9.29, 11.2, 10.7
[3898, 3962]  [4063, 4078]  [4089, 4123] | -0.162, 9.28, 11.2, 9.77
